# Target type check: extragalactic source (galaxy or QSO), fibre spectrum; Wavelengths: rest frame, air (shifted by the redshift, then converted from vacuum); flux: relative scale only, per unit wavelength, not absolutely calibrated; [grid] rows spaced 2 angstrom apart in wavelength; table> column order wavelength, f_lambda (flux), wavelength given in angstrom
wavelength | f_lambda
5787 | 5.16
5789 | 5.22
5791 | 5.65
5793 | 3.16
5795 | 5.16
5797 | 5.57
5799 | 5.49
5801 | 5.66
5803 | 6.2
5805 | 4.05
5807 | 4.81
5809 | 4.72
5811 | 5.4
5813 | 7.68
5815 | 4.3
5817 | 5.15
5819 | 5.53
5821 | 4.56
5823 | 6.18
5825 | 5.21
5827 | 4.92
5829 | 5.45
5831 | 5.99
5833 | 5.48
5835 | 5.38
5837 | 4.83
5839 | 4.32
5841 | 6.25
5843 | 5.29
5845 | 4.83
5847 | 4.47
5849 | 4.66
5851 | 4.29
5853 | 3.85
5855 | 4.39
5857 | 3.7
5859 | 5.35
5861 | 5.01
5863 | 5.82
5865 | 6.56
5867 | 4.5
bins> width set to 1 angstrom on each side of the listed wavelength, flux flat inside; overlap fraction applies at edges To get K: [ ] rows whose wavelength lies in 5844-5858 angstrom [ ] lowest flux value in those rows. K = 3.7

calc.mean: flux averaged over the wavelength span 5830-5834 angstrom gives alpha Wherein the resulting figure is 5.74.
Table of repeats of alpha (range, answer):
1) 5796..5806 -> 5.39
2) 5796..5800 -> 5.53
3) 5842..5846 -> 5.06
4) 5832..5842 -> 5.25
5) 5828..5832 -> 5.72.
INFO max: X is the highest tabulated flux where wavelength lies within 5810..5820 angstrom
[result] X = 7.68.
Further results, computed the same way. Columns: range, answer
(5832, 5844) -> 6.25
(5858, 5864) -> 5.82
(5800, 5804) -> 6.2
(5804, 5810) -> 4.81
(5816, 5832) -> 6.18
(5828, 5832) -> 5.99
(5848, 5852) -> 4.66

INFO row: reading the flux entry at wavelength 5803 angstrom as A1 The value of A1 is 6.2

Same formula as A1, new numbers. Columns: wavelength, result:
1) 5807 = 4.81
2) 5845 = 4.83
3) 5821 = 4.56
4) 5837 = 4.83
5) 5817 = 5.15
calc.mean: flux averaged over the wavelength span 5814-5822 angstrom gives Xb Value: 4.88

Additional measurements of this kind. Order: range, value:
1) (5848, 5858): 4.18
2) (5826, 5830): 5.19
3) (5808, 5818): 5.45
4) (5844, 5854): 4.42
